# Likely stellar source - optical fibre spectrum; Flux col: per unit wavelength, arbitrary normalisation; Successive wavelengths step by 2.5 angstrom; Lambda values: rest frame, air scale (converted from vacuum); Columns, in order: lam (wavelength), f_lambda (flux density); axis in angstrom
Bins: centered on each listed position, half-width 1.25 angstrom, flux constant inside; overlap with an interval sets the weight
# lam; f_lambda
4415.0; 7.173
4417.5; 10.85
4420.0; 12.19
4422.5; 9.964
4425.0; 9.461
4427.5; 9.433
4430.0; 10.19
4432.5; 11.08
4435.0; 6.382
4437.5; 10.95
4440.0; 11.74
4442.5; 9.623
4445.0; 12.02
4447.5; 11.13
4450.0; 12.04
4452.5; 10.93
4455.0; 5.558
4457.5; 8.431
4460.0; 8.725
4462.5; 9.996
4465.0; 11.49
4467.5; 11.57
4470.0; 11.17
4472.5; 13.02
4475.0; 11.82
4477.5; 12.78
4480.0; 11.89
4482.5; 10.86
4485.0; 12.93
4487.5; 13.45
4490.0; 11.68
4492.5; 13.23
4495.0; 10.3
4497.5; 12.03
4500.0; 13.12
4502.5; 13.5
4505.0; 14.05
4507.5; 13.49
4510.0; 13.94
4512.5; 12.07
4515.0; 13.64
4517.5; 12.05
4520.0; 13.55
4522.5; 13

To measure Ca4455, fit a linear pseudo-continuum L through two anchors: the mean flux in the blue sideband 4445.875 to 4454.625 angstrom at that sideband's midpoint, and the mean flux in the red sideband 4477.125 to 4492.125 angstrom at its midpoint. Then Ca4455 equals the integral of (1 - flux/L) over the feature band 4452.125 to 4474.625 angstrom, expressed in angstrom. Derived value 2.5 angstrom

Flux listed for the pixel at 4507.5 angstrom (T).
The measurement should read 13.49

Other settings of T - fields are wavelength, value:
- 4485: 12.93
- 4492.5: 13.23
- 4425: 9.461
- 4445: 12.02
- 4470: 11.17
